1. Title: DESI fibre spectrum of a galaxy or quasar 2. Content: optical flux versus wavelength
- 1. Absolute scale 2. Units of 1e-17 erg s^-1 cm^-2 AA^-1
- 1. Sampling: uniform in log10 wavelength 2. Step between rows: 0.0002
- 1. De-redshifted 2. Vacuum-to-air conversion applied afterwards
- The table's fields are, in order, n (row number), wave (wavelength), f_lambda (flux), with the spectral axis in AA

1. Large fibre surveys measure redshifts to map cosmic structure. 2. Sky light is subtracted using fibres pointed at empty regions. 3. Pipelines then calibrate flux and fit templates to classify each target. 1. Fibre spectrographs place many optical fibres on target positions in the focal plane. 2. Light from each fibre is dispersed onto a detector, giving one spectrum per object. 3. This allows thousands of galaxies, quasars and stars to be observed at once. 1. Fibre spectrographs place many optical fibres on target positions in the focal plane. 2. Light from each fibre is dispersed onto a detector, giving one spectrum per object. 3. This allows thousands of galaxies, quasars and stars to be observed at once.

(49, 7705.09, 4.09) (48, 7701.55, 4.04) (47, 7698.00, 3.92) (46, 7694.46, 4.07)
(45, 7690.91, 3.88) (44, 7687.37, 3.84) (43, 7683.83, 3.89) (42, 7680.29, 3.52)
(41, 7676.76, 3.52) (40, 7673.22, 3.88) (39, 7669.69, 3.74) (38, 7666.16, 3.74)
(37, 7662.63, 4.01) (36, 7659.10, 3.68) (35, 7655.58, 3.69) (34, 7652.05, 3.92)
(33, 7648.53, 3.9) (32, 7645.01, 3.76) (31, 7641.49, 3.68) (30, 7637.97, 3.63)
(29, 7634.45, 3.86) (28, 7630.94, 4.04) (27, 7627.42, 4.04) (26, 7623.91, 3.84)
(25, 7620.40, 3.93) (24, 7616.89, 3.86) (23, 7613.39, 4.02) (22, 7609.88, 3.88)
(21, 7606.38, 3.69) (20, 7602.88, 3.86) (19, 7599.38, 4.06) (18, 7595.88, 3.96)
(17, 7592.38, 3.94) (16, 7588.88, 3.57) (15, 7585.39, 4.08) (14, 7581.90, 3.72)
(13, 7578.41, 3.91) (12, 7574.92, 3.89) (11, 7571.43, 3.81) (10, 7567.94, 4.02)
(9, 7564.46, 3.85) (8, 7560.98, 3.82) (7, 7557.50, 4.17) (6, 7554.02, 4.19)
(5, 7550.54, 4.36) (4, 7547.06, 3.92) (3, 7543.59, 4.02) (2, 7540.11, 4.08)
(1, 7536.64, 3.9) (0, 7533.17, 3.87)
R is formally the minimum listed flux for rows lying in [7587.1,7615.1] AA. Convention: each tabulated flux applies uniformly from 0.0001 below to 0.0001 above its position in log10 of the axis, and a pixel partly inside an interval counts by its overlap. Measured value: 3.57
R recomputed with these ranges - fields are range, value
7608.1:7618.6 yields 3.86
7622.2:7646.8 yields 3.63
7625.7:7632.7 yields 4.04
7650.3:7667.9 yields 3.68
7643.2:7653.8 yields 3.76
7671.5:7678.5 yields 3.52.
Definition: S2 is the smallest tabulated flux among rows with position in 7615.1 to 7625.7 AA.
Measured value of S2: 3.84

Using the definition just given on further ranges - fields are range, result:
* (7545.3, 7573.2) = 3.81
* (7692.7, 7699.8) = 3.92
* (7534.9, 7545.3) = 3.9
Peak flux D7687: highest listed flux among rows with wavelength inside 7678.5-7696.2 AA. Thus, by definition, 4.07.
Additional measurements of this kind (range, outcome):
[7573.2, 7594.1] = 4.08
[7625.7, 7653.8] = 4.04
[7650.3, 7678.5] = 4.01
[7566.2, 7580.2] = 4.02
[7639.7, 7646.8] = 3.76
